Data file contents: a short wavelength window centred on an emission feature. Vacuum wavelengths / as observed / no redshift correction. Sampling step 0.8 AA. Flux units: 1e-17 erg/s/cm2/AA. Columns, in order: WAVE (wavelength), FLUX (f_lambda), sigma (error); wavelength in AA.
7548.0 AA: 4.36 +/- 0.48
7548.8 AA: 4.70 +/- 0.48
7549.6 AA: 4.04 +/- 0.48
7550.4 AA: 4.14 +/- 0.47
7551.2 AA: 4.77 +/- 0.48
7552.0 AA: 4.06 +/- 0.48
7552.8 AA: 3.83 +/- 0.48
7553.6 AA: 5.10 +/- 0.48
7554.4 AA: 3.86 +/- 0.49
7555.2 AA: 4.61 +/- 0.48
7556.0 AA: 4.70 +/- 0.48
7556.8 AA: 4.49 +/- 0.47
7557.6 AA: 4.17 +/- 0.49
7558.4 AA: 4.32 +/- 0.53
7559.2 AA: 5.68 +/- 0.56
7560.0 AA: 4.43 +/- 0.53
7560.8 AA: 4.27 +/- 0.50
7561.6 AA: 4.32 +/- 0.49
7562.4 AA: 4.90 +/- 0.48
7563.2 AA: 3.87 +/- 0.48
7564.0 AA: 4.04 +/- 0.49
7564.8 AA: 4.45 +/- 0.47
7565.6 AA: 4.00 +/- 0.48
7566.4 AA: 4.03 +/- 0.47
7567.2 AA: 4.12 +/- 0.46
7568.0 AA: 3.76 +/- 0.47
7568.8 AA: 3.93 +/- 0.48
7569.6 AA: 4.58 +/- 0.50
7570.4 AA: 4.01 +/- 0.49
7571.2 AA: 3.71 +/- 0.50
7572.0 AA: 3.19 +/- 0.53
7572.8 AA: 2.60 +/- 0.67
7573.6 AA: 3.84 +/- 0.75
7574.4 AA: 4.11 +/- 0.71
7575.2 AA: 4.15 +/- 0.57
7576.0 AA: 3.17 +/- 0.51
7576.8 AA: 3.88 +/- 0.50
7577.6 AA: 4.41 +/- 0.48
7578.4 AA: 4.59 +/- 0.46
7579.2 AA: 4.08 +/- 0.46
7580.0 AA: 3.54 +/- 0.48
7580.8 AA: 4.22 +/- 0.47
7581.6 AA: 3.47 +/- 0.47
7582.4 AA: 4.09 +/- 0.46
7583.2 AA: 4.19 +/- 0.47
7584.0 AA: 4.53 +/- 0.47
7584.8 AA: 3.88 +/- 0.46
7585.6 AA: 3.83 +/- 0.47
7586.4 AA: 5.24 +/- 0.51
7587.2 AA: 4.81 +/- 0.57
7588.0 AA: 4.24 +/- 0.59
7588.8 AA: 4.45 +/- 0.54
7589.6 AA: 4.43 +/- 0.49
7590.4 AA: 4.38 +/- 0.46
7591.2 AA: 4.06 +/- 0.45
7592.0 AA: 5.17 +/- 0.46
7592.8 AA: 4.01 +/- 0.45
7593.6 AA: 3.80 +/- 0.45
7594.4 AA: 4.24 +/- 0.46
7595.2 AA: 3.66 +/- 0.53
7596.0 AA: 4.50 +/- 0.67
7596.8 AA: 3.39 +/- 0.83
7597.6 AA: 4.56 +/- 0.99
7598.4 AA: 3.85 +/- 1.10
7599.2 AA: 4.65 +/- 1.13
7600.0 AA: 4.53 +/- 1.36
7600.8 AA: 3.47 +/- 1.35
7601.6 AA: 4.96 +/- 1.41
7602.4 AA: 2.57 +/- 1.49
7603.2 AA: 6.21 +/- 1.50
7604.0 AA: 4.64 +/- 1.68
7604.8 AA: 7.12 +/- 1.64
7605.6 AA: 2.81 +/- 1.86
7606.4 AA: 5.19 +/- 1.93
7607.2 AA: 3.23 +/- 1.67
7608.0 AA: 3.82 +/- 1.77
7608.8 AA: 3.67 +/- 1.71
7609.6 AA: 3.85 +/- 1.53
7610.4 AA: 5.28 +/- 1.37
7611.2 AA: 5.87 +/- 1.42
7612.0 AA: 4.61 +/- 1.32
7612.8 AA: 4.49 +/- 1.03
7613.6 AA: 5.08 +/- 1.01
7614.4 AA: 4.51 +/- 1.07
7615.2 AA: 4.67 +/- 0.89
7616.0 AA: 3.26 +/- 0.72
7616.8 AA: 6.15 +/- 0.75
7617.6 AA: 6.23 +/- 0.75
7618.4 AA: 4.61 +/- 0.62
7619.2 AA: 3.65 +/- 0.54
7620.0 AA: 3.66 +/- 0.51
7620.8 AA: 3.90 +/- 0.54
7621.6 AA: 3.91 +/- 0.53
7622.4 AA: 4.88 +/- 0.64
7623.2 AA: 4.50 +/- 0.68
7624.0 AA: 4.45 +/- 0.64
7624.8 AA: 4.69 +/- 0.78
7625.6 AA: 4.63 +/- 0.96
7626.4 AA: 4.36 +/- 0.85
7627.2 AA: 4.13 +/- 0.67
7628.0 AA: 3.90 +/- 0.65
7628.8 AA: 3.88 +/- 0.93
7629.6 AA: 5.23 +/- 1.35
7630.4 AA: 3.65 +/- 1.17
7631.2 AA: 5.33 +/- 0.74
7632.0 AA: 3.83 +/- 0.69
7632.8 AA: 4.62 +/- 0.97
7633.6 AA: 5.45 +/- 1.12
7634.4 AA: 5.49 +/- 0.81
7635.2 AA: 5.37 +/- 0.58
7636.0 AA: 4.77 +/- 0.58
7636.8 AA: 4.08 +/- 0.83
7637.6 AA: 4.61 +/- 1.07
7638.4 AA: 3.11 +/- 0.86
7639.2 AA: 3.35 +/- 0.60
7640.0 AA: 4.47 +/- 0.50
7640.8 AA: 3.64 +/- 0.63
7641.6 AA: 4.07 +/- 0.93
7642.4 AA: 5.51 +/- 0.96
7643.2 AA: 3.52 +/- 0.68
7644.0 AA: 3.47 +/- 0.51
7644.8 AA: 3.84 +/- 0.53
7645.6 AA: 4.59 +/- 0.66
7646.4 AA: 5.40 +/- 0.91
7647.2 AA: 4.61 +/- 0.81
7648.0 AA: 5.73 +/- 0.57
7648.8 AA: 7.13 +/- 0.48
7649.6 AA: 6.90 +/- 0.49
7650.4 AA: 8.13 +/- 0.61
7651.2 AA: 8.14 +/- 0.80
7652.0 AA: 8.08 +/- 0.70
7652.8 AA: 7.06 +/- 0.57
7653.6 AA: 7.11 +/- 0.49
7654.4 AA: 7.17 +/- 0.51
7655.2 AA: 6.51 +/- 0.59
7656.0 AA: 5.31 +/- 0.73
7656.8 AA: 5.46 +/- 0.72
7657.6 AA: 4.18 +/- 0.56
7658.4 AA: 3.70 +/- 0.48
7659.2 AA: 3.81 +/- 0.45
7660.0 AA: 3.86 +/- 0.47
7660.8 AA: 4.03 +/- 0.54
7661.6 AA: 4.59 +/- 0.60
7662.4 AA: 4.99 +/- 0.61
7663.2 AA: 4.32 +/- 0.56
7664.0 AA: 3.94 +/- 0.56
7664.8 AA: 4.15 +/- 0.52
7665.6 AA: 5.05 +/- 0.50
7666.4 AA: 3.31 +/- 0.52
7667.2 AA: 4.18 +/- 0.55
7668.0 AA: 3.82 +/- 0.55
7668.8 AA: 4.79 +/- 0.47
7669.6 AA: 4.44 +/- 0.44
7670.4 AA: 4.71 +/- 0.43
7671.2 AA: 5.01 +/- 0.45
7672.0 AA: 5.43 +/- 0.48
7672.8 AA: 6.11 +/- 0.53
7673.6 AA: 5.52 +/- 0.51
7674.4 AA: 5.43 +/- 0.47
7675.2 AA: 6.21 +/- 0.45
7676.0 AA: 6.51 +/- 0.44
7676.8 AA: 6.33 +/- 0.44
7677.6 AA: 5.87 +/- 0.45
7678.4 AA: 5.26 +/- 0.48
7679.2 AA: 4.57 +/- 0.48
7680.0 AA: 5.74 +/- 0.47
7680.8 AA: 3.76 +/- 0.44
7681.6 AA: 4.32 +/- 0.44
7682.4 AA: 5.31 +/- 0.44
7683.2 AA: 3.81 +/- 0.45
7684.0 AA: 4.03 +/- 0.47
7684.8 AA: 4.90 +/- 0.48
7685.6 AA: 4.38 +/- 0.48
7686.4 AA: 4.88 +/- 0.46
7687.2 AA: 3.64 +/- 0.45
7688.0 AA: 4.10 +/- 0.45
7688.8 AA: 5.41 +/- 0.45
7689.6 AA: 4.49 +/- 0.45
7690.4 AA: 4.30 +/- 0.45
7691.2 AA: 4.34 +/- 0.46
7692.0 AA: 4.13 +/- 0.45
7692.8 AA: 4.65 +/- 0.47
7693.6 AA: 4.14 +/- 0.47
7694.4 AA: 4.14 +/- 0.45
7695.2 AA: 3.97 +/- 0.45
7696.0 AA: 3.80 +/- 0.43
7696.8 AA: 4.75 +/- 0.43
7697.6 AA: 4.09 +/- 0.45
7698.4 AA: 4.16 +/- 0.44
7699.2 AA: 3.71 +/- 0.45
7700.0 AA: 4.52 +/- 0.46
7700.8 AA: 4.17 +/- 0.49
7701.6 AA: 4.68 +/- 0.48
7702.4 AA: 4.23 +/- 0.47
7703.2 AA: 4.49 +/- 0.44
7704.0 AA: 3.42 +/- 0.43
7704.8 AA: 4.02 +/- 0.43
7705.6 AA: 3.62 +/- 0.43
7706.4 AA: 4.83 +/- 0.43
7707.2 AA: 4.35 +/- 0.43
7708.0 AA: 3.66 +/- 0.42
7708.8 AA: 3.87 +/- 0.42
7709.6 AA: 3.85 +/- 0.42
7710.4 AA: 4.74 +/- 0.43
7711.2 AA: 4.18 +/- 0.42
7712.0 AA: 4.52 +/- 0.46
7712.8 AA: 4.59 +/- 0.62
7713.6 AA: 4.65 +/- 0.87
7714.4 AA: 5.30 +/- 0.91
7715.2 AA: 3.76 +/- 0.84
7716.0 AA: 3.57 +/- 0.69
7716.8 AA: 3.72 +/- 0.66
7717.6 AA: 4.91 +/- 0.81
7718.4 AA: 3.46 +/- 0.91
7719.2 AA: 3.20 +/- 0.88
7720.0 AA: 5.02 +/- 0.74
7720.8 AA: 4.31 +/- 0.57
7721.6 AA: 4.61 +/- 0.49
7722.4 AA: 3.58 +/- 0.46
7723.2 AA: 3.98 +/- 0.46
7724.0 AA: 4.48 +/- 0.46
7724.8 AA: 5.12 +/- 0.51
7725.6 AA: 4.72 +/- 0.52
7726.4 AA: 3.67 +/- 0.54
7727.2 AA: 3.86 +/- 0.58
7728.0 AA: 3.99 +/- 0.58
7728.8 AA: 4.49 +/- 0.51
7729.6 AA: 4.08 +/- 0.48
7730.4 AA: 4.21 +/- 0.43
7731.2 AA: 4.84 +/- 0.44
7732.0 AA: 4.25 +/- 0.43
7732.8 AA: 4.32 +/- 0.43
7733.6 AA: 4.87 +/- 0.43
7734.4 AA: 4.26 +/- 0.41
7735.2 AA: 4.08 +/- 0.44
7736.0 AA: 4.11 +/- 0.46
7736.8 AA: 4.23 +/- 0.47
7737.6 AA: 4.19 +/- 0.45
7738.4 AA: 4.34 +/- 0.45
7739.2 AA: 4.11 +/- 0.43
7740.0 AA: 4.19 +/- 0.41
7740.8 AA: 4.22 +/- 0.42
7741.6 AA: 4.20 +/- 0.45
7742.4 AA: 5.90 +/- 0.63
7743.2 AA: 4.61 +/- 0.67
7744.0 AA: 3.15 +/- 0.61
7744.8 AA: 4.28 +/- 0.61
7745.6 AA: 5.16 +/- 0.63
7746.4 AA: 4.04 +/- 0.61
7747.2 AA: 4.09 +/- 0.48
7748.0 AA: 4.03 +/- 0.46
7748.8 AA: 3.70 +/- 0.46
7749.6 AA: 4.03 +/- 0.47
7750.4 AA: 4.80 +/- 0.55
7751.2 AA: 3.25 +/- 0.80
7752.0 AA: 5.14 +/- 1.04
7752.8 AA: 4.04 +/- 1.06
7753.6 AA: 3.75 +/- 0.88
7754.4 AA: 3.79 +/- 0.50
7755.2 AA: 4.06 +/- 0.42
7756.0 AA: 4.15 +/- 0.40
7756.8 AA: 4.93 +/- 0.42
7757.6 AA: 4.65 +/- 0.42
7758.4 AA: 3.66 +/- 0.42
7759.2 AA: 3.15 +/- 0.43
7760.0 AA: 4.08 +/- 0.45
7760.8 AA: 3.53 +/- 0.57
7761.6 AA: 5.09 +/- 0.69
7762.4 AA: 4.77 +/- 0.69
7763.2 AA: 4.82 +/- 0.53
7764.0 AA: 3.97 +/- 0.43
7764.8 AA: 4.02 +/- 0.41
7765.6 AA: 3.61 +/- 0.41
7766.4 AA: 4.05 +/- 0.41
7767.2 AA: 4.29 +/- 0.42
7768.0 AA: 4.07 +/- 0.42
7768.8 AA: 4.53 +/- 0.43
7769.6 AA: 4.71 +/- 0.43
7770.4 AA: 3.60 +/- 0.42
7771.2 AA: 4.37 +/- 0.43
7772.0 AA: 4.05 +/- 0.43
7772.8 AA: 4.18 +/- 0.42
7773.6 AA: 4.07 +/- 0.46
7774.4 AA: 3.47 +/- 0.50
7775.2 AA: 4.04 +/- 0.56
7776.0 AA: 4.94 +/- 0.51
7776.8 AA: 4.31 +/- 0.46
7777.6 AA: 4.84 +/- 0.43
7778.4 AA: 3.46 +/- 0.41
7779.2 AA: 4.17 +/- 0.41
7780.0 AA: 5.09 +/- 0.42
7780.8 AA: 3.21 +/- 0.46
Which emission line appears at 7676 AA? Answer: [N II] 6583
